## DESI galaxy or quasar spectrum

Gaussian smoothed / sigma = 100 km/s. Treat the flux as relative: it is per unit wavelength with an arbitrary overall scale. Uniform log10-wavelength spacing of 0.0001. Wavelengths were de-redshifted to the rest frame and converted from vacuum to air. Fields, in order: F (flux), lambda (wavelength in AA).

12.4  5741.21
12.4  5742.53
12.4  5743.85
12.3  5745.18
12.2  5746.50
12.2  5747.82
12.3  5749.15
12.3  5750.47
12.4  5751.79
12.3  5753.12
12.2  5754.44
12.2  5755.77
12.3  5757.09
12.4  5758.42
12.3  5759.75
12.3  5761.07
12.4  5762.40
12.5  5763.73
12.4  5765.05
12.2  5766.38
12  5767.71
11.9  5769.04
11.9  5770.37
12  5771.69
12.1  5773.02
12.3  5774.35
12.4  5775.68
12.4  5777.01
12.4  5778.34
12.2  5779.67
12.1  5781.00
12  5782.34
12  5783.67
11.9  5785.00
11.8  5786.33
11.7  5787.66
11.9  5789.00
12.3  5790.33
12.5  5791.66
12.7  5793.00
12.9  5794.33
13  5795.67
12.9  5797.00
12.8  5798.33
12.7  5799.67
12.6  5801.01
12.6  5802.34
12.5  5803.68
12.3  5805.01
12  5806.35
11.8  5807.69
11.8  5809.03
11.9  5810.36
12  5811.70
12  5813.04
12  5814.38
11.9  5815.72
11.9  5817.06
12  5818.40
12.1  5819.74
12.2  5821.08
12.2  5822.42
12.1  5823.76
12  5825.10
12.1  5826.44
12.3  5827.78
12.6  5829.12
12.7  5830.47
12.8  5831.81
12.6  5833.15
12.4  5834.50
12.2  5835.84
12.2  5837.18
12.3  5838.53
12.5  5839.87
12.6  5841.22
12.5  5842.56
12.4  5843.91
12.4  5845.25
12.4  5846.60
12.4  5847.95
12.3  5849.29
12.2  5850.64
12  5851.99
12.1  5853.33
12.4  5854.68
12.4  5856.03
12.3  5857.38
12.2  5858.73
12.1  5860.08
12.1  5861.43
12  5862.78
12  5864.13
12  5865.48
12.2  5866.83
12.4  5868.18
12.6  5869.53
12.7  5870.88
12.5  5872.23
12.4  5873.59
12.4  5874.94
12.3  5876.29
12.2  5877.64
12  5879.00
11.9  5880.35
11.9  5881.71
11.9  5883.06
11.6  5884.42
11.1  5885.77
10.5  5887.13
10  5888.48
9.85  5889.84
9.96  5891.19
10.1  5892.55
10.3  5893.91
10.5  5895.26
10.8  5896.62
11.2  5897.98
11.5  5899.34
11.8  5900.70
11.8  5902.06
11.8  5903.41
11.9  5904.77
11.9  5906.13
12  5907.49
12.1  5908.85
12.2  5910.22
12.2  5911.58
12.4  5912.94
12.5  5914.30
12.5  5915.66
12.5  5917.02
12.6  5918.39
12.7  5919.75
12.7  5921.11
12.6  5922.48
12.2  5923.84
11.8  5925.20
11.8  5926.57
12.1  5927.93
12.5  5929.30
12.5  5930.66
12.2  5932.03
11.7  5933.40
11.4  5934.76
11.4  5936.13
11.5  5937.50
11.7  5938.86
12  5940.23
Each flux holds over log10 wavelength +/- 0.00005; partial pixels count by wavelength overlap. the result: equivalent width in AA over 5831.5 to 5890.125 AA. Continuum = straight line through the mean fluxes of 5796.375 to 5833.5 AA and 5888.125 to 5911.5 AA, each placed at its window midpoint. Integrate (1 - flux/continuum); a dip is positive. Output -2.1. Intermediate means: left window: 12.3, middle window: 12.1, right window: 11.2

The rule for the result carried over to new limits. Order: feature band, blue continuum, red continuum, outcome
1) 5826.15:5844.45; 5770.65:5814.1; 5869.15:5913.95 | -0.7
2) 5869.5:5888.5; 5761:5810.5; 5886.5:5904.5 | -1.5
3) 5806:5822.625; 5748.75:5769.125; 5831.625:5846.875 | 0.5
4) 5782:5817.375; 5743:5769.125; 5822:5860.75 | 0.2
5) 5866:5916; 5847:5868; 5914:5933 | 2.5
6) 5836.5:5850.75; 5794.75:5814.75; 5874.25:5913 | -0.5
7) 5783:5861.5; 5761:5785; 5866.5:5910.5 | -2.4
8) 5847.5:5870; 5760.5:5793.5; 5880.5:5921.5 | -0.9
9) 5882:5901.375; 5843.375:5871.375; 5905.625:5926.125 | 2.3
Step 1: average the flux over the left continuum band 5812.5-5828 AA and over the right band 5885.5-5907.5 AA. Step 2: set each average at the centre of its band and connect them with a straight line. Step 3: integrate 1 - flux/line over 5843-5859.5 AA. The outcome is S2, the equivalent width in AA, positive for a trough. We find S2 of -1.0 AA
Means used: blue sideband 12.1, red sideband 11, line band 12.3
